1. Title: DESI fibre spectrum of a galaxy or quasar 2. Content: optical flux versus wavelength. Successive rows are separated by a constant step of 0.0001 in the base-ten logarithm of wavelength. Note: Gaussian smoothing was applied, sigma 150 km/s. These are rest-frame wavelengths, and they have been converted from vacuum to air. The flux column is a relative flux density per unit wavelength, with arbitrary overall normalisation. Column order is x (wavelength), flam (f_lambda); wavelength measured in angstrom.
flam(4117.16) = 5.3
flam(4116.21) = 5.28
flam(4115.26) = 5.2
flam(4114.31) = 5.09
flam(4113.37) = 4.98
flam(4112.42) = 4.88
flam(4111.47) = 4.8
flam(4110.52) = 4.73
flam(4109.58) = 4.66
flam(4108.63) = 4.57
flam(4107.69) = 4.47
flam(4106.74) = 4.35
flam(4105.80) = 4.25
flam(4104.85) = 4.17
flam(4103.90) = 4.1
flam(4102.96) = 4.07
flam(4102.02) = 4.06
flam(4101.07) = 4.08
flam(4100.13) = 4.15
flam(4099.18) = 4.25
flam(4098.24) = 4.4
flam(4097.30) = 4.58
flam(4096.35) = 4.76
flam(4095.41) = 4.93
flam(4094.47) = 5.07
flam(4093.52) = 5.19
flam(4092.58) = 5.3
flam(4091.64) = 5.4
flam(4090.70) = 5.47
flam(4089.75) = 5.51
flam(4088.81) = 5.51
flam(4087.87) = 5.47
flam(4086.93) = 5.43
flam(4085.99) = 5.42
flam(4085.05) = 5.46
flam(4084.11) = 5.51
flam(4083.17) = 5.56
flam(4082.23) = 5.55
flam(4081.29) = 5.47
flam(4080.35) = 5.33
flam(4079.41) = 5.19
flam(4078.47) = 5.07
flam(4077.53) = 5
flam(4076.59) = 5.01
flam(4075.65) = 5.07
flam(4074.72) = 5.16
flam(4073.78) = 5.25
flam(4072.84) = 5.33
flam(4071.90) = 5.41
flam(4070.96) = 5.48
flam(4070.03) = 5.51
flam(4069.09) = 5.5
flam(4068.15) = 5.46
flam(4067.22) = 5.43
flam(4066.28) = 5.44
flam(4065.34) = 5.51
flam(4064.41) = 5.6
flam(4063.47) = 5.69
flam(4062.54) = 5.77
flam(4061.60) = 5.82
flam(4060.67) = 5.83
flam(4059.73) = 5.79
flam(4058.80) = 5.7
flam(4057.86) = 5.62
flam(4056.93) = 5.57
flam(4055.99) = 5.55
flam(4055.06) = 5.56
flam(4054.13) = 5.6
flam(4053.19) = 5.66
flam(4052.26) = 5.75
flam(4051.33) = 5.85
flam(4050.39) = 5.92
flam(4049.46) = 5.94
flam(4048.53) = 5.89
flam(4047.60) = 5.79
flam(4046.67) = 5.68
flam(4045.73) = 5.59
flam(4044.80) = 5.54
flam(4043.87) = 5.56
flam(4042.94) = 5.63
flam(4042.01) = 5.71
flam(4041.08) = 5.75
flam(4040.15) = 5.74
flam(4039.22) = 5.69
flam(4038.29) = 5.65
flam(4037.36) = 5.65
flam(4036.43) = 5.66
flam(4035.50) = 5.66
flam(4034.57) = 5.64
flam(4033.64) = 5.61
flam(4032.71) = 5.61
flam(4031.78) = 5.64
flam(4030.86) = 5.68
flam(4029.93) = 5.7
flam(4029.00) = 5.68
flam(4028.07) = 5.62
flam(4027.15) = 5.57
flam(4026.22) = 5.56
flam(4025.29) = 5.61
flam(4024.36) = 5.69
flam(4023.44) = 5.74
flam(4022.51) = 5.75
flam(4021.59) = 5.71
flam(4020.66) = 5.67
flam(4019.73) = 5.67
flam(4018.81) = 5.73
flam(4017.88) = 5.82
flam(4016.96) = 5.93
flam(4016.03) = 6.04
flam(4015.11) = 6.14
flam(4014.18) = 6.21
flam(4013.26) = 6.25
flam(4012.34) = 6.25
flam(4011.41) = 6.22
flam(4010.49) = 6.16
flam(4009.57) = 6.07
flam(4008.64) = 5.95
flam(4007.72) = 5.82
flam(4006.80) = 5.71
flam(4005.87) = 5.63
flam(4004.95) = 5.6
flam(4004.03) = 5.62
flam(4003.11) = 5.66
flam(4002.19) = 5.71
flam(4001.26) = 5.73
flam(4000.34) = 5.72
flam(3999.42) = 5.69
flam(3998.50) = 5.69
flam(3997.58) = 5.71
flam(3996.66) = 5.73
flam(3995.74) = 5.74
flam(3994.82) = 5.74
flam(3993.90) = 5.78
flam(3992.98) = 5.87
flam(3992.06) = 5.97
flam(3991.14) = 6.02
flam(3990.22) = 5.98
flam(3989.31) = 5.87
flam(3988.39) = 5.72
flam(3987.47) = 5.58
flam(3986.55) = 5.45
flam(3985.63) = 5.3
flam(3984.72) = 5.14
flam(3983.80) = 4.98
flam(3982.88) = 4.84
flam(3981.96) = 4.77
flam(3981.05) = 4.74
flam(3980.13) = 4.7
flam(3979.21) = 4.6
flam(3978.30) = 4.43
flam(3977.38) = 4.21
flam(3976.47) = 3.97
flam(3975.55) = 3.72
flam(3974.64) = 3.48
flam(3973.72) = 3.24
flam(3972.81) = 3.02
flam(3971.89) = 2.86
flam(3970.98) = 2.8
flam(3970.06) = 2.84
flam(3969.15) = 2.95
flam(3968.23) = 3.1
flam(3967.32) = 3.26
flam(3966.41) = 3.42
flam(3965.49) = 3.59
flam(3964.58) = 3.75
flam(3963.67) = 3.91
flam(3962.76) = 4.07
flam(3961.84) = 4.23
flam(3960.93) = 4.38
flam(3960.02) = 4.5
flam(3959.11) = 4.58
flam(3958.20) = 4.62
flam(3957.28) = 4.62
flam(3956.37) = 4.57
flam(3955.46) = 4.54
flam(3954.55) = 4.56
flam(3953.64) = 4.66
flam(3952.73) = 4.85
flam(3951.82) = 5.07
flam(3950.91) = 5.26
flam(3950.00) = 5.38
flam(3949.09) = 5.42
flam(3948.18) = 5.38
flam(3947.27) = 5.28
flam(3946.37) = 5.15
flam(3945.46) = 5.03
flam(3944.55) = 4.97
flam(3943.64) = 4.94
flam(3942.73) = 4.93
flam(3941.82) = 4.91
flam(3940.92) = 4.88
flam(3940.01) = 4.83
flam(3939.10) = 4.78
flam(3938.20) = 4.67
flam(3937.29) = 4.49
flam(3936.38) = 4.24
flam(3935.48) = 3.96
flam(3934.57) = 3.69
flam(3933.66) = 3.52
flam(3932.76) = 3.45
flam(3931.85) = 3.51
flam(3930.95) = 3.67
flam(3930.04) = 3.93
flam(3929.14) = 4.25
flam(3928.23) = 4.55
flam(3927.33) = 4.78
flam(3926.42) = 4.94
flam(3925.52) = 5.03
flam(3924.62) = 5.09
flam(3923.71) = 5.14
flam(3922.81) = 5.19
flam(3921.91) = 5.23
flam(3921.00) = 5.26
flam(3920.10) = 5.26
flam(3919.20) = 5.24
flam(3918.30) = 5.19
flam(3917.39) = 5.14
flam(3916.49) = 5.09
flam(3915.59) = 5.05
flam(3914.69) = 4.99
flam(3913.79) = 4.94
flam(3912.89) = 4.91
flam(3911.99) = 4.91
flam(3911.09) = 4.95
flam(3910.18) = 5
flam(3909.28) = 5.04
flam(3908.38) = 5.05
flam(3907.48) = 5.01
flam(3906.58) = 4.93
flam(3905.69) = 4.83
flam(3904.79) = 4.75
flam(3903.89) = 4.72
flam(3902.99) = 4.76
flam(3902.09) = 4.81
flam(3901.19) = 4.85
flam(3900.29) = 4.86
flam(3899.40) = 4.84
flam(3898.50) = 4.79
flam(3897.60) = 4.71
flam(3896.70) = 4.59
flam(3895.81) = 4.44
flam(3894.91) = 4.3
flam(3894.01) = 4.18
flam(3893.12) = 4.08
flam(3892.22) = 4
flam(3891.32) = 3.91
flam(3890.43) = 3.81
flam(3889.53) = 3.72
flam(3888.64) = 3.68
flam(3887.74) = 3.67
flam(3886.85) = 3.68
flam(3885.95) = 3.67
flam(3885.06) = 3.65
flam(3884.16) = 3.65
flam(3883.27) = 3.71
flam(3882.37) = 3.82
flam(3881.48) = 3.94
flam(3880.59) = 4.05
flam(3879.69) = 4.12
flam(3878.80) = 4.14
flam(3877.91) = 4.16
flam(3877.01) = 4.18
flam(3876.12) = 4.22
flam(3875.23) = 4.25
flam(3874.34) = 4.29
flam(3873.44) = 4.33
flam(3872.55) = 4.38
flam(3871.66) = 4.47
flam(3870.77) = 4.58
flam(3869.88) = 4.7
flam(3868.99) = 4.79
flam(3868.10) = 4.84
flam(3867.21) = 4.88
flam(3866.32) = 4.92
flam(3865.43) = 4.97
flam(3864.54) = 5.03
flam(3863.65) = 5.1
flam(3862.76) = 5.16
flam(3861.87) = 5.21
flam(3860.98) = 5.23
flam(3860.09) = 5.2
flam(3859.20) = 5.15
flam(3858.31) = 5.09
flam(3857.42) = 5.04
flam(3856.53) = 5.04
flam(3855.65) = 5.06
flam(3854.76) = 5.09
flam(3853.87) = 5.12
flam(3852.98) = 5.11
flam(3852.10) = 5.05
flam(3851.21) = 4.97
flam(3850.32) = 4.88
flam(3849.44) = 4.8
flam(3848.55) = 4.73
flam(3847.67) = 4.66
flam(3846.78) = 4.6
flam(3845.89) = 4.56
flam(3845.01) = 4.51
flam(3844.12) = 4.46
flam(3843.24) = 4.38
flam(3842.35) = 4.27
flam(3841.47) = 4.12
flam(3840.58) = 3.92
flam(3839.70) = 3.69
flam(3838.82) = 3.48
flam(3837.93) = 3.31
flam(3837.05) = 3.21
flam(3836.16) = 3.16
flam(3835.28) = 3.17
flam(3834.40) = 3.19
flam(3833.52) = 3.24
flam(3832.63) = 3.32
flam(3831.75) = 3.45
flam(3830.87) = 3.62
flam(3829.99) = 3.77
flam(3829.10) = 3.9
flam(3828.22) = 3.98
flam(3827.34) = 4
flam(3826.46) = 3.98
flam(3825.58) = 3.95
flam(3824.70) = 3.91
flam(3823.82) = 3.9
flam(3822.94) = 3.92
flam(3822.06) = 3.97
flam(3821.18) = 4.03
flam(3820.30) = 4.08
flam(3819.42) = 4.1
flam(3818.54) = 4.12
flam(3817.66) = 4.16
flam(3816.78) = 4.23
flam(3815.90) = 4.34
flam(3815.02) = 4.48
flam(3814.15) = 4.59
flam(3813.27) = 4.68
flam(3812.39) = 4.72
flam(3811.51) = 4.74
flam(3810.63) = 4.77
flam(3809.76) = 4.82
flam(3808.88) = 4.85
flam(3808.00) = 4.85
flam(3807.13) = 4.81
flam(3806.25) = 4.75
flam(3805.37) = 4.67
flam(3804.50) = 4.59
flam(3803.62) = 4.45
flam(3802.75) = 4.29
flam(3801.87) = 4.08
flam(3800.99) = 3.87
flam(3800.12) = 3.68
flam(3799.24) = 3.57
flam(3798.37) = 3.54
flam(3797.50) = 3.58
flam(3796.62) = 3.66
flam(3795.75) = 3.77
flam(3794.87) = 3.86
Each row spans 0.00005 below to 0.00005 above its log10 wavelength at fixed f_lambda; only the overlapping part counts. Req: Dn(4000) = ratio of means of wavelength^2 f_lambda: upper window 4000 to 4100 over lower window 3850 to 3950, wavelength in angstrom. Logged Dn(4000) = 1.3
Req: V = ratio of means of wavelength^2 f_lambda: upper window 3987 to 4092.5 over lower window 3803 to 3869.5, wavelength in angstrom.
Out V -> 1.42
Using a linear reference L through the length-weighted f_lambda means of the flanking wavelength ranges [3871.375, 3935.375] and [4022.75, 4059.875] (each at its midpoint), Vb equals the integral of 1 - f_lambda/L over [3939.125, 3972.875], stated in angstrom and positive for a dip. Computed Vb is 3.7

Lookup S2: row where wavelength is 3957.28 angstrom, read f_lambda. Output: 4.62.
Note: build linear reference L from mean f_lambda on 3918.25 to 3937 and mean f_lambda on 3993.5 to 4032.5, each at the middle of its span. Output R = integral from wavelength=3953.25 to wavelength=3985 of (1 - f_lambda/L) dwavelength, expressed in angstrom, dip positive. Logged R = 6.8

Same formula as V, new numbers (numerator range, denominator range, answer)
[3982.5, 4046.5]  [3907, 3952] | 1.24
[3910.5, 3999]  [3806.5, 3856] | 1.18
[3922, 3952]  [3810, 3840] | 1.26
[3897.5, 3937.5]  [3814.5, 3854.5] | 1.20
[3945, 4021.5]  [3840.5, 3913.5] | 1.16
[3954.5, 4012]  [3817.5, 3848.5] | 1.34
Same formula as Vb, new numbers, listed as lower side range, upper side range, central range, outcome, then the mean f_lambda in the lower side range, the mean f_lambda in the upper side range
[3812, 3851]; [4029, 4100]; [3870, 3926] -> -1.1 angstrom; 4.04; 5.47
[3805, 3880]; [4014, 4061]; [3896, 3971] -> 5.8 angstrom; 4.4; 5.71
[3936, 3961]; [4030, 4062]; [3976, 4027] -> -2.7 angstrom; 4.85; 5.69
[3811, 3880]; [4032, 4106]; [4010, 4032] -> -3.0 angstrom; 4.36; 5.35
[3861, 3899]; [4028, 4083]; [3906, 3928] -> -2.3 angstrom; 4.31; 5.57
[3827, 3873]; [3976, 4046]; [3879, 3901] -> 3.0 angstrom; 4.44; 5.61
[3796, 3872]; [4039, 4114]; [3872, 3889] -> 2.1 angstrom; 4.36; 5.25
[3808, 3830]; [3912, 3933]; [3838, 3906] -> 0.6 angstrom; 4.26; 4.79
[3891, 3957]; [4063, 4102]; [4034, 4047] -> -1.5 angstrom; 4.74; 5.2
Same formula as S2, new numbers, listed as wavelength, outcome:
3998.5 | 5.69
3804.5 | 4.59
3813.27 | 4.68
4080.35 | 5.33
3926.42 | 4.94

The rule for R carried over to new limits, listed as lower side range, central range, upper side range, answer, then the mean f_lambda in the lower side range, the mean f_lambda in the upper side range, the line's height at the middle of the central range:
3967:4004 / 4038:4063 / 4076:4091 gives -2.5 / 4.83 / 5.37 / 5.18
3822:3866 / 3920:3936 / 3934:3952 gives 1.1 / 4.34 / 4.85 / 4.77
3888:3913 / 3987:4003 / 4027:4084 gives -1.8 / 4.58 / 5.57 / 5.18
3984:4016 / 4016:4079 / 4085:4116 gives -3.3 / 5.8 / 4.81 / 5.33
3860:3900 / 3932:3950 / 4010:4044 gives 1.1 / 4.35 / 5.78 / 4.94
